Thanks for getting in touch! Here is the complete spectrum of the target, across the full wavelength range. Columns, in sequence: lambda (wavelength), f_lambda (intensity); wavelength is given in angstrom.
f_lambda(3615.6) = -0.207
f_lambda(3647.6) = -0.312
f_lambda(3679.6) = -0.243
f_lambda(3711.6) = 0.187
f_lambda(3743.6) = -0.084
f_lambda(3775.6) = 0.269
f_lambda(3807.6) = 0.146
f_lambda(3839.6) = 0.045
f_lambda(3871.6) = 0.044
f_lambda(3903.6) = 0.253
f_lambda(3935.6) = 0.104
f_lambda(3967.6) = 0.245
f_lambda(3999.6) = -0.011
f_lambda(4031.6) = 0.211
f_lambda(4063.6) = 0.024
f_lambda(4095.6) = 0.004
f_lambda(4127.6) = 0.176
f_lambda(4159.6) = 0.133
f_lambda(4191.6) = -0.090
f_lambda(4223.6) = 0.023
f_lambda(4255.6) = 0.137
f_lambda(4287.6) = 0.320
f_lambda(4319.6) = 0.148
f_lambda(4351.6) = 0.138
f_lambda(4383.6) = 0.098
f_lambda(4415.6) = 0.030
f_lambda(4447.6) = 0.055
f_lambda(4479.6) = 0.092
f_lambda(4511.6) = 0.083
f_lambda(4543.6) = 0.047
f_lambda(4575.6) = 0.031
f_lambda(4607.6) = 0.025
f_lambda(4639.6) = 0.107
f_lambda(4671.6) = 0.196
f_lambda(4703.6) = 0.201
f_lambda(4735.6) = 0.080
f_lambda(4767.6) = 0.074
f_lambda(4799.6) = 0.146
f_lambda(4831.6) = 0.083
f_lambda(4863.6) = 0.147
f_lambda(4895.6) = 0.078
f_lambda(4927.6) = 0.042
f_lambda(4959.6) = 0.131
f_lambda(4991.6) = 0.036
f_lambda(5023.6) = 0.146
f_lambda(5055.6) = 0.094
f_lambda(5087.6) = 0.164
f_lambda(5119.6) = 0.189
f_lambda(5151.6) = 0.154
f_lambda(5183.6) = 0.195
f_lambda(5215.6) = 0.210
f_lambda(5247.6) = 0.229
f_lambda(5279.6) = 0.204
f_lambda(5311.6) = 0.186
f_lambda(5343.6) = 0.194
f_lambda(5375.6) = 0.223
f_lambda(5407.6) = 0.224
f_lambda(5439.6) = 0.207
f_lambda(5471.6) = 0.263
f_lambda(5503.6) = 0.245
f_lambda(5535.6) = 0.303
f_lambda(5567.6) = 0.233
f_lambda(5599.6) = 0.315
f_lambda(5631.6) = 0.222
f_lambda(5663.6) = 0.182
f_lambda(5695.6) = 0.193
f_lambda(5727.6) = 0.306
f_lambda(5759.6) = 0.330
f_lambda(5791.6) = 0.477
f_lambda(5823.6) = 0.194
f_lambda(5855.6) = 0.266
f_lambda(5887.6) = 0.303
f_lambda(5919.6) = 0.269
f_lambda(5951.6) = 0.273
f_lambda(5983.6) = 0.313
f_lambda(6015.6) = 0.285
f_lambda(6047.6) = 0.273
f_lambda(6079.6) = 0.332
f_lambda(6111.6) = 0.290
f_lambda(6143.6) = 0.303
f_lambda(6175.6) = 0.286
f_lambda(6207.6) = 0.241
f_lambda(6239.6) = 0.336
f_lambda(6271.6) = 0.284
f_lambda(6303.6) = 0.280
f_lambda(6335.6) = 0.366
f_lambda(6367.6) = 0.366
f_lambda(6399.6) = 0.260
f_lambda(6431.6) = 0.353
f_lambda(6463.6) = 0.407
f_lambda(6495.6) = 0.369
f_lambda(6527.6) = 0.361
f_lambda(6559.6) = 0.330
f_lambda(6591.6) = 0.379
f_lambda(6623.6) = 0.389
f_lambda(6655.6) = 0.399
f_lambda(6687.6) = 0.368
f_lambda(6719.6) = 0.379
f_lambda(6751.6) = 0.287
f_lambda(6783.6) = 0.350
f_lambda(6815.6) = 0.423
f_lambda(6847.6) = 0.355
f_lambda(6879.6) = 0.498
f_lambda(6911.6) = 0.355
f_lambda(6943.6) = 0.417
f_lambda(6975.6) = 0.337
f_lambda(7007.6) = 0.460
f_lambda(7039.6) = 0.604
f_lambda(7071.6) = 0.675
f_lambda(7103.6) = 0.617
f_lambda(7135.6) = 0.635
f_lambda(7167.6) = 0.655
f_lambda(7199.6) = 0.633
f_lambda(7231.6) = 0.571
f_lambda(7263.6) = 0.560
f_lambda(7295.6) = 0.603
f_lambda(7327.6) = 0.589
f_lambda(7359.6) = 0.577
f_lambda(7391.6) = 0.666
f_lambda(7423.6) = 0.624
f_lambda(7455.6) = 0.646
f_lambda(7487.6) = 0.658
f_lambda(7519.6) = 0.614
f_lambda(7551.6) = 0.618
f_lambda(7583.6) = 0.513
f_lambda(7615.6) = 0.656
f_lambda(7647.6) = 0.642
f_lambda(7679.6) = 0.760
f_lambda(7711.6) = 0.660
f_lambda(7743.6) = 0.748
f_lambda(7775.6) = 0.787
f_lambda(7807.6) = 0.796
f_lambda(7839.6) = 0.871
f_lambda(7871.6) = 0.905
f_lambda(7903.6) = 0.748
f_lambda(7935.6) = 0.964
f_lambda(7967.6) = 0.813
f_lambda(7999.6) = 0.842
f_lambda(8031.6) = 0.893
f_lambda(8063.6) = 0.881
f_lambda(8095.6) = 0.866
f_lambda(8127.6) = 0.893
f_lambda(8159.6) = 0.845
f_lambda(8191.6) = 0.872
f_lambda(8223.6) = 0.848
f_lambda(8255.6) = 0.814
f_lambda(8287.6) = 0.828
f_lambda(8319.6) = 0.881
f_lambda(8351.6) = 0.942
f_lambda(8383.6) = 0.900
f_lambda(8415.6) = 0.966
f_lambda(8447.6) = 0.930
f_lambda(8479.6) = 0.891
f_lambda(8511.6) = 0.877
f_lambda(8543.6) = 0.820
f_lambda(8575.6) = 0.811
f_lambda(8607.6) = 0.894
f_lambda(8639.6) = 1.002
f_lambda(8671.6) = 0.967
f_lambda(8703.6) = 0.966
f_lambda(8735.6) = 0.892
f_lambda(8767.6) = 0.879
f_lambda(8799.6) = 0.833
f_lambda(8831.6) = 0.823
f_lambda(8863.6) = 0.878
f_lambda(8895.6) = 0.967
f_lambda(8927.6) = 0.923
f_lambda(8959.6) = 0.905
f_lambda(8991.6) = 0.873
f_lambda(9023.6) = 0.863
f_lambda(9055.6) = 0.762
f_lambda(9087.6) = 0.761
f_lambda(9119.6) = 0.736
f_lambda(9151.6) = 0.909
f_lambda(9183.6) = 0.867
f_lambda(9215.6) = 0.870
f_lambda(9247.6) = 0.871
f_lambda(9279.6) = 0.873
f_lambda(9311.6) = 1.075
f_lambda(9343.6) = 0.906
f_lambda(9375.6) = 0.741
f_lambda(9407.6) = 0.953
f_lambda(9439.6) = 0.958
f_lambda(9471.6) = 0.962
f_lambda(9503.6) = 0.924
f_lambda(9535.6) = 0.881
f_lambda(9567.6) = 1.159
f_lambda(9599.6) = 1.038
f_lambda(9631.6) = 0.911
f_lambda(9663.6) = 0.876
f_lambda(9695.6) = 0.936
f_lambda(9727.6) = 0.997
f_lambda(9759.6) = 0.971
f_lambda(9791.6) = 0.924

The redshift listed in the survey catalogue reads 0.76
